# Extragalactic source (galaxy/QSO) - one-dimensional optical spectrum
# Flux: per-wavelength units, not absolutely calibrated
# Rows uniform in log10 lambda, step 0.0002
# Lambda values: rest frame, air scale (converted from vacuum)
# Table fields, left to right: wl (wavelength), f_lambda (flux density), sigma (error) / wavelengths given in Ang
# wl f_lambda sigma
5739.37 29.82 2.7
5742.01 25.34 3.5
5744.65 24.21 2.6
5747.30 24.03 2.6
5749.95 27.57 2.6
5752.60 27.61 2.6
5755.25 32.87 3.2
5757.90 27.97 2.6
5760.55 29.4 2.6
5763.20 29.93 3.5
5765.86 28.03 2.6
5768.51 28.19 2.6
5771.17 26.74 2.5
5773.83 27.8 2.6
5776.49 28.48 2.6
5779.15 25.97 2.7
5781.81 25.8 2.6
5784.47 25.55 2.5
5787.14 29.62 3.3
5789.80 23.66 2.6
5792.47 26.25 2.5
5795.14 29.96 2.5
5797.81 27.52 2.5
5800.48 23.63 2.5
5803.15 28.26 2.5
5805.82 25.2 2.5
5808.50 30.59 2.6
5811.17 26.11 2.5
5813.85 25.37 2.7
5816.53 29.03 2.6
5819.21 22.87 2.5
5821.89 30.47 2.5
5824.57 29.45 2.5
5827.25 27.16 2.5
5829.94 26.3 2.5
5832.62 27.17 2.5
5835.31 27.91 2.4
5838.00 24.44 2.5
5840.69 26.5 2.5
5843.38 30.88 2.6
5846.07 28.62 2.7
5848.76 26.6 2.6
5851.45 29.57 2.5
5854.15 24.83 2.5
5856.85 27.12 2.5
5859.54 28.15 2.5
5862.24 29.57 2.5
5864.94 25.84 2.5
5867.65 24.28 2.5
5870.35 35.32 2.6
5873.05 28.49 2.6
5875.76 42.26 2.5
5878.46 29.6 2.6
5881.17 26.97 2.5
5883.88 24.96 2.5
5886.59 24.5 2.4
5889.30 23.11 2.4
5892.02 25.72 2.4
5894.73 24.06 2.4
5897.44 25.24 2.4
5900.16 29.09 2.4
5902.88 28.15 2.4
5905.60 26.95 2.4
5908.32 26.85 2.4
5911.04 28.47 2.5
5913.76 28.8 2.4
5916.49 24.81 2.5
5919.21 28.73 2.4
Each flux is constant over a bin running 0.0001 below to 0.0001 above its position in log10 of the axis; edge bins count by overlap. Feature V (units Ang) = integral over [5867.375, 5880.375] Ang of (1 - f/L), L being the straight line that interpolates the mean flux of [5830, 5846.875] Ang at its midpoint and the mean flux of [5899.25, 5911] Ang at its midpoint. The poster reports -2.3 Ang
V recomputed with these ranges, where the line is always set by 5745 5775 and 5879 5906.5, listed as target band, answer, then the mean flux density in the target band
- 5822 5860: -1.1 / 27.6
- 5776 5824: 0.9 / 26.9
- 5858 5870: -0.6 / 27.7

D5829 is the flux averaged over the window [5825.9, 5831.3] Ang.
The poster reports 26.7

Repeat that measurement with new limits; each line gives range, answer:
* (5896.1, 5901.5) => 27.1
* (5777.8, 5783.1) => 25.9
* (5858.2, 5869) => 26.9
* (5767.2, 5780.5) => 27.4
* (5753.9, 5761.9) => 30.1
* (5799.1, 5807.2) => 25.7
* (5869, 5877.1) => 35.3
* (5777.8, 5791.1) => 26.1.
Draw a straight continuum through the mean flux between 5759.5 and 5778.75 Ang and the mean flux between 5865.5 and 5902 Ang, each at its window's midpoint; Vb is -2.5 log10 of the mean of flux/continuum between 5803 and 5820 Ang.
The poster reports 0.05 mag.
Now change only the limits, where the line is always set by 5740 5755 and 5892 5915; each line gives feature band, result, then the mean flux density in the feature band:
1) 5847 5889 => -0.06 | 28.4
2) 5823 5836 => -0.03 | 27.6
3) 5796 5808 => 0.00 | 26.6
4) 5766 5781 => -0.04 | 27.4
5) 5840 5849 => -0.06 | 28.5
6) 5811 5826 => -0.02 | 27.3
